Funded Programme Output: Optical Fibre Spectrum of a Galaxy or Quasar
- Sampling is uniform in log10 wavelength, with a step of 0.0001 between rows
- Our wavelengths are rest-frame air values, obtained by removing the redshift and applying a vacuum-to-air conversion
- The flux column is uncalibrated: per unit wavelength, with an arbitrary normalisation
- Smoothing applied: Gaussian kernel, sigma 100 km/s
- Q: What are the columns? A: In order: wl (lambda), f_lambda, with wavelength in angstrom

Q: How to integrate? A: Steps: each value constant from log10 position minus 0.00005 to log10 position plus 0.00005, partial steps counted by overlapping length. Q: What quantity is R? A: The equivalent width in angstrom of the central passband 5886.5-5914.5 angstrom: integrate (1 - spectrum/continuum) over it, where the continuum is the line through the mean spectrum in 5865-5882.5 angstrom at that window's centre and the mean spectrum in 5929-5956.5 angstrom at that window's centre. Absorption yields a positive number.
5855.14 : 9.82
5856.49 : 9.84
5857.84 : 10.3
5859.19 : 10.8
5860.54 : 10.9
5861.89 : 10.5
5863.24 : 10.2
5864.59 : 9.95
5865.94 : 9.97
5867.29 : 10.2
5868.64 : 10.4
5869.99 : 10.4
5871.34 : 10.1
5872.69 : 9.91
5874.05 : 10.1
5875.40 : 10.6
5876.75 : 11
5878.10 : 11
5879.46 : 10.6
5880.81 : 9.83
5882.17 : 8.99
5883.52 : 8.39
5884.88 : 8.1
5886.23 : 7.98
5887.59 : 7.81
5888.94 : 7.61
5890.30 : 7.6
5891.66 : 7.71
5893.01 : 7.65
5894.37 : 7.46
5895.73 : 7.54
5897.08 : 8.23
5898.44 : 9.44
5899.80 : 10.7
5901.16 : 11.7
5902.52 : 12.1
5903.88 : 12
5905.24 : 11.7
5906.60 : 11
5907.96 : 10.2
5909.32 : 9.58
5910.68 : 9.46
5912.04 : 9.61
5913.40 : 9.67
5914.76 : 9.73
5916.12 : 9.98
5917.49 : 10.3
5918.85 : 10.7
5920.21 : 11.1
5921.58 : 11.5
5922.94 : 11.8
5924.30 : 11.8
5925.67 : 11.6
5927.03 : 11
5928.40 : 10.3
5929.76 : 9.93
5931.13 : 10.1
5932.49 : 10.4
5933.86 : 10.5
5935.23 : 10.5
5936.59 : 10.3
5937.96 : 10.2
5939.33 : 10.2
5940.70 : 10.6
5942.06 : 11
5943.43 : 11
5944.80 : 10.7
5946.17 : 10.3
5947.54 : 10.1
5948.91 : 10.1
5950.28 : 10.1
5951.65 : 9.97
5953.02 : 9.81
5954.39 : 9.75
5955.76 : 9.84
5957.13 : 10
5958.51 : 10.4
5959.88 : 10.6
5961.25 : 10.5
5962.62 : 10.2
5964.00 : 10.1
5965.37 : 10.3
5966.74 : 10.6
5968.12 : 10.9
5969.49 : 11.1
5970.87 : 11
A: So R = 2.3 angstrom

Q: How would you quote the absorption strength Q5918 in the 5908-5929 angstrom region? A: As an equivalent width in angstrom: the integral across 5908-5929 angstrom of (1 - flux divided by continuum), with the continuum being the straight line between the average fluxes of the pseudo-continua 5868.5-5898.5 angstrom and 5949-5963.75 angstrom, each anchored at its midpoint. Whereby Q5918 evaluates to -2.1 angstrom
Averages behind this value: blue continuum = 9.03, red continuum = 10.1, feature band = 10.5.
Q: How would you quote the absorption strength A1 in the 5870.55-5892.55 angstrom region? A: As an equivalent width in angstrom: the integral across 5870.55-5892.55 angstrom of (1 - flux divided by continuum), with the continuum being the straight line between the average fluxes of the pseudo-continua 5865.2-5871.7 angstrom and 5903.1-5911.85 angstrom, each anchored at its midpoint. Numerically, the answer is 2.45 angstrom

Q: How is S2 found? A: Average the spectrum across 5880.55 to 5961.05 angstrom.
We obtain 9.98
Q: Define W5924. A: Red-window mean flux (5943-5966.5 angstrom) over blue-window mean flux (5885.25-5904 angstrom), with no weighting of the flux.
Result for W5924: 1.2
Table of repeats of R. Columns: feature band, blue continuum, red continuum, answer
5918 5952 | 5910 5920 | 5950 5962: -2.0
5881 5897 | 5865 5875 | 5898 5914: 3.7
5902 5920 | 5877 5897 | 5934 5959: -2.5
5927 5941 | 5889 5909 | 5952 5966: -0.6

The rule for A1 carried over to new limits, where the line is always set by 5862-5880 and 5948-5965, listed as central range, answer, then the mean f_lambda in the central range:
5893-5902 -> 1.0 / 9.11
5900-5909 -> -0.9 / 11.3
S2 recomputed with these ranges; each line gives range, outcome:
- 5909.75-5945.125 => 10.5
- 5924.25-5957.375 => 10.4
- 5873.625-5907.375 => 9.47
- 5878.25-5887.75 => 8.98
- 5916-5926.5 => 11.2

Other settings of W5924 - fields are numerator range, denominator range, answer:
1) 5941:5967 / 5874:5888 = 1.08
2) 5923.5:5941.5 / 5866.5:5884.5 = 1.05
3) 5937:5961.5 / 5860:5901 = 1.10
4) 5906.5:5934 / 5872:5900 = 1.17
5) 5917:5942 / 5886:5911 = 1.15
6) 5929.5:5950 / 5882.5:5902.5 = 1.22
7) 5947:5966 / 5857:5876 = 0.98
